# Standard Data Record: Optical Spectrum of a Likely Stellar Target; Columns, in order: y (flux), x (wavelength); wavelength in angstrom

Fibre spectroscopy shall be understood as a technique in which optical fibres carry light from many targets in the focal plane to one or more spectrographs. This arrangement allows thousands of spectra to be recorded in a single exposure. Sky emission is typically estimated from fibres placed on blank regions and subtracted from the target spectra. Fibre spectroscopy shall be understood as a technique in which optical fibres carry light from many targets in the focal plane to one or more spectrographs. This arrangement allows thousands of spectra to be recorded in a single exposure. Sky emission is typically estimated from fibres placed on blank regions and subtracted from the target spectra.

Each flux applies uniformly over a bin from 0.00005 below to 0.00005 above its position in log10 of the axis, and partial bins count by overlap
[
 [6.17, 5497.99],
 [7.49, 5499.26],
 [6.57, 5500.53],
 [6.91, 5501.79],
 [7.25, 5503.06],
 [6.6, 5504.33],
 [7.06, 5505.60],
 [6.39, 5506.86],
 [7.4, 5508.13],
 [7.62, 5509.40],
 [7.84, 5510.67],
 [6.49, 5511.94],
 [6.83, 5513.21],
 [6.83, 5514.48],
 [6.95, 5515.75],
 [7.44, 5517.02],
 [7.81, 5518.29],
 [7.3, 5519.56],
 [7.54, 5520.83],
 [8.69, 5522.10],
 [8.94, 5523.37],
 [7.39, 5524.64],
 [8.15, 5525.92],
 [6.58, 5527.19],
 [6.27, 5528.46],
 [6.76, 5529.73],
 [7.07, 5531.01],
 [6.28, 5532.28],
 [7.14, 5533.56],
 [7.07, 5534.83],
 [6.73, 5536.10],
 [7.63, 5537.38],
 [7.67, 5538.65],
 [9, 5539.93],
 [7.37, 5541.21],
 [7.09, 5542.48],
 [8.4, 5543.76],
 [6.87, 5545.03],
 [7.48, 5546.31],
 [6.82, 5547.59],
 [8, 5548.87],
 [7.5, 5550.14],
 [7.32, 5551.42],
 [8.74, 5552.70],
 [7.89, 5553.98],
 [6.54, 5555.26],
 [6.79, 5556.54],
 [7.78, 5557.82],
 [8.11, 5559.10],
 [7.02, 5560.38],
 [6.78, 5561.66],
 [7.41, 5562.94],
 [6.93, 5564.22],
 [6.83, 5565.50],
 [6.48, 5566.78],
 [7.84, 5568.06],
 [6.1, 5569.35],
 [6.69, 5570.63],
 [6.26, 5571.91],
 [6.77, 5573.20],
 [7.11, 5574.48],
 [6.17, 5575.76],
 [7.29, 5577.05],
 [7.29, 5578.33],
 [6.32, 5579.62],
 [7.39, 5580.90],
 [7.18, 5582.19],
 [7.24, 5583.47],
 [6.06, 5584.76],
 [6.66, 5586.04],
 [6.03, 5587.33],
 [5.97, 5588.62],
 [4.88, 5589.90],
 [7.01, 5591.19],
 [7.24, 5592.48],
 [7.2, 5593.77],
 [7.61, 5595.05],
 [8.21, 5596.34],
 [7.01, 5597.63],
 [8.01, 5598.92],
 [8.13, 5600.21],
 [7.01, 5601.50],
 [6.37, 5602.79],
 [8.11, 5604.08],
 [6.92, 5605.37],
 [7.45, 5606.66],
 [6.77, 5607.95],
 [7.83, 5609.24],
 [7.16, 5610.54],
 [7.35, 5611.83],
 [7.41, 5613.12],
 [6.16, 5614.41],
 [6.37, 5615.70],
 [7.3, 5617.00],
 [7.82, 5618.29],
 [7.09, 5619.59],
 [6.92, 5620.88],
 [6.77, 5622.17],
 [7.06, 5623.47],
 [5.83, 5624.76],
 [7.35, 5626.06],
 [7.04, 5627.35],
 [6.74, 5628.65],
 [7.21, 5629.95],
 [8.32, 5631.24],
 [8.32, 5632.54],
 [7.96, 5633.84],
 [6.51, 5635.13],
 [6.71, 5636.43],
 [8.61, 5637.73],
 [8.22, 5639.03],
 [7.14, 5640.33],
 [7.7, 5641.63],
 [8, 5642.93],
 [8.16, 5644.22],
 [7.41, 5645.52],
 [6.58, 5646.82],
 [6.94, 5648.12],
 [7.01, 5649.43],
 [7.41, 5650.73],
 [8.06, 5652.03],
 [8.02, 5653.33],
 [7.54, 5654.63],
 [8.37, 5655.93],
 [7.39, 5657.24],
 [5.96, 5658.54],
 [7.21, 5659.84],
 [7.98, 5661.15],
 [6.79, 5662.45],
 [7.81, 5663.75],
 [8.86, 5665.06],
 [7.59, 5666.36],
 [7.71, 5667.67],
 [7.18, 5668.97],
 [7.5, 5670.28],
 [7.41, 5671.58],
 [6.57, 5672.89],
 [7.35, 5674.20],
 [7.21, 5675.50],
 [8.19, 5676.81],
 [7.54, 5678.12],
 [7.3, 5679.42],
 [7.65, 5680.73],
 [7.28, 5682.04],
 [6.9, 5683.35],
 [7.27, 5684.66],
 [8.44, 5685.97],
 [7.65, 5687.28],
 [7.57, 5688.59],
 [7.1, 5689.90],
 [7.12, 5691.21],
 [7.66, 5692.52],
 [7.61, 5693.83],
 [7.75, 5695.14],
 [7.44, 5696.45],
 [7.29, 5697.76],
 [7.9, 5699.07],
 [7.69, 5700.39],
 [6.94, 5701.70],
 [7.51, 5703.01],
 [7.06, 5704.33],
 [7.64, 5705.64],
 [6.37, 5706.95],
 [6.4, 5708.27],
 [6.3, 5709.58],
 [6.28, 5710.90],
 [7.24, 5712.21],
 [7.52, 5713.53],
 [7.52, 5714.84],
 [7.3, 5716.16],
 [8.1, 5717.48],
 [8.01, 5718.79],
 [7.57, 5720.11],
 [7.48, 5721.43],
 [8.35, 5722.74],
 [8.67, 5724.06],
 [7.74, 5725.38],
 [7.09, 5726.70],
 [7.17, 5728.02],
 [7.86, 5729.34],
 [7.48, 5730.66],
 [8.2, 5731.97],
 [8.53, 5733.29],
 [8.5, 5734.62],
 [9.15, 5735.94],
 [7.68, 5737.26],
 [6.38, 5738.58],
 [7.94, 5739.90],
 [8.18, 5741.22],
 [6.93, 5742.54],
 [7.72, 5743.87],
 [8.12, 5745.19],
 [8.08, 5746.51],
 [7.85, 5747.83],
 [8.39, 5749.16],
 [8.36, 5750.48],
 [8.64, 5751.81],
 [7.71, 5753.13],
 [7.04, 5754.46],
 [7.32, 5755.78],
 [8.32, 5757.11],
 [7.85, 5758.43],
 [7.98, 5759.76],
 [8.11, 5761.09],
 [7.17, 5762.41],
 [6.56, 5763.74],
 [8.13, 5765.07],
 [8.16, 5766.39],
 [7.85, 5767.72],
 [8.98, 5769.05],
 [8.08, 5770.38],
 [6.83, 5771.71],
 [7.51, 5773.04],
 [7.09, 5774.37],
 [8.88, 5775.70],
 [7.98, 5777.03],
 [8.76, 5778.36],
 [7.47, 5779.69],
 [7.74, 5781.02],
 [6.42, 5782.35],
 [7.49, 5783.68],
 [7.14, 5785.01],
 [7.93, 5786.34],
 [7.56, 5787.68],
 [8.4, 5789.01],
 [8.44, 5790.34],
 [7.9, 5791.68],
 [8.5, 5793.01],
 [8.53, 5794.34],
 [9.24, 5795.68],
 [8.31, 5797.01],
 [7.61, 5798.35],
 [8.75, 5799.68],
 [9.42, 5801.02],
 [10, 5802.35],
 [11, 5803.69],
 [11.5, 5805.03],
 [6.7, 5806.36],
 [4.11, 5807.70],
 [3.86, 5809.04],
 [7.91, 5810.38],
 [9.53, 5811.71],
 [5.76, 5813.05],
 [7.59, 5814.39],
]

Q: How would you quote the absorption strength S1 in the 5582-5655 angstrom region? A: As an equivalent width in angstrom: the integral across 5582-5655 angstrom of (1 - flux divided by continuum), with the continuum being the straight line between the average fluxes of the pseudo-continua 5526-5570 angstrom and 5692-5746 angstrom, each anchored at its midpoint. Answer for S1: 1.7 angstrom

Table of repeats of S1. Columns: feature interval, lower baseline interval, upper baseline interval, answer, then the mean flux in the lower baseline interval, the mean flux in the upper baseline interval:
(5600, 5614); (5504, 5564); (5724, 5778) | 0.46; 7.35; 7.85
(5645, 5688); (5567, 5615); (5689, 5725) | -1.20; 6.98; 7.41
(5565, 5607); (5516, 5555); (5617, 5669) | 2.98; 7.48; 7.43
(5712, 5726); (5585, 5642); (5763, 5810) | -0.25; 7.16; 7.96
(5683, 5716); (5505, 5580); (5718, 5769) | 1.86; 7.24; 7.86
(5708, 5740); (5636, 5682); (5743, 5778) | 0.49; 7.52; 7.87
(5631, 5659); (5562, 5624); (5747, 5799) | -1.21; 6.98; 7.9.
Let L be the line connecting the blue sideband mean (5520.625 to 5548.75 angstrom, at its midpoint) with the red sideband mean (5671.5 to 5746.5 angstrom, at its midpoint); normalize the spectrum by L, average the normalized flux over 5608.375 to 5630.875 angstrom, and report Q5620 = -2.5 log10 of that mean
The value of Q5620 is 0.065 mag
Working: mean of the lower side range 7.41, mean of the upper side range 7.53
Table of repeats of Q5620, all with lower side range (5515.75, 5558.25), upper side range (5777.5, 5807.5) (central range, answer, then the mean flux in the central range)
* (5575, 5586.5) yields 0.112 mag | 6.85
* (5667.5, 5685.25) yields 0.082 mag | 7.35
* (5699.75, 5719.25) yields 0.123 mag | 7.19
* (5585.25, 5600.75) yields 0.098 mag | 6.98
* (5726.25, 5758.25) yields 0.040 mag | 7.87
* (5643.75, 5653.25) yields 0.064 mag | 7.39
